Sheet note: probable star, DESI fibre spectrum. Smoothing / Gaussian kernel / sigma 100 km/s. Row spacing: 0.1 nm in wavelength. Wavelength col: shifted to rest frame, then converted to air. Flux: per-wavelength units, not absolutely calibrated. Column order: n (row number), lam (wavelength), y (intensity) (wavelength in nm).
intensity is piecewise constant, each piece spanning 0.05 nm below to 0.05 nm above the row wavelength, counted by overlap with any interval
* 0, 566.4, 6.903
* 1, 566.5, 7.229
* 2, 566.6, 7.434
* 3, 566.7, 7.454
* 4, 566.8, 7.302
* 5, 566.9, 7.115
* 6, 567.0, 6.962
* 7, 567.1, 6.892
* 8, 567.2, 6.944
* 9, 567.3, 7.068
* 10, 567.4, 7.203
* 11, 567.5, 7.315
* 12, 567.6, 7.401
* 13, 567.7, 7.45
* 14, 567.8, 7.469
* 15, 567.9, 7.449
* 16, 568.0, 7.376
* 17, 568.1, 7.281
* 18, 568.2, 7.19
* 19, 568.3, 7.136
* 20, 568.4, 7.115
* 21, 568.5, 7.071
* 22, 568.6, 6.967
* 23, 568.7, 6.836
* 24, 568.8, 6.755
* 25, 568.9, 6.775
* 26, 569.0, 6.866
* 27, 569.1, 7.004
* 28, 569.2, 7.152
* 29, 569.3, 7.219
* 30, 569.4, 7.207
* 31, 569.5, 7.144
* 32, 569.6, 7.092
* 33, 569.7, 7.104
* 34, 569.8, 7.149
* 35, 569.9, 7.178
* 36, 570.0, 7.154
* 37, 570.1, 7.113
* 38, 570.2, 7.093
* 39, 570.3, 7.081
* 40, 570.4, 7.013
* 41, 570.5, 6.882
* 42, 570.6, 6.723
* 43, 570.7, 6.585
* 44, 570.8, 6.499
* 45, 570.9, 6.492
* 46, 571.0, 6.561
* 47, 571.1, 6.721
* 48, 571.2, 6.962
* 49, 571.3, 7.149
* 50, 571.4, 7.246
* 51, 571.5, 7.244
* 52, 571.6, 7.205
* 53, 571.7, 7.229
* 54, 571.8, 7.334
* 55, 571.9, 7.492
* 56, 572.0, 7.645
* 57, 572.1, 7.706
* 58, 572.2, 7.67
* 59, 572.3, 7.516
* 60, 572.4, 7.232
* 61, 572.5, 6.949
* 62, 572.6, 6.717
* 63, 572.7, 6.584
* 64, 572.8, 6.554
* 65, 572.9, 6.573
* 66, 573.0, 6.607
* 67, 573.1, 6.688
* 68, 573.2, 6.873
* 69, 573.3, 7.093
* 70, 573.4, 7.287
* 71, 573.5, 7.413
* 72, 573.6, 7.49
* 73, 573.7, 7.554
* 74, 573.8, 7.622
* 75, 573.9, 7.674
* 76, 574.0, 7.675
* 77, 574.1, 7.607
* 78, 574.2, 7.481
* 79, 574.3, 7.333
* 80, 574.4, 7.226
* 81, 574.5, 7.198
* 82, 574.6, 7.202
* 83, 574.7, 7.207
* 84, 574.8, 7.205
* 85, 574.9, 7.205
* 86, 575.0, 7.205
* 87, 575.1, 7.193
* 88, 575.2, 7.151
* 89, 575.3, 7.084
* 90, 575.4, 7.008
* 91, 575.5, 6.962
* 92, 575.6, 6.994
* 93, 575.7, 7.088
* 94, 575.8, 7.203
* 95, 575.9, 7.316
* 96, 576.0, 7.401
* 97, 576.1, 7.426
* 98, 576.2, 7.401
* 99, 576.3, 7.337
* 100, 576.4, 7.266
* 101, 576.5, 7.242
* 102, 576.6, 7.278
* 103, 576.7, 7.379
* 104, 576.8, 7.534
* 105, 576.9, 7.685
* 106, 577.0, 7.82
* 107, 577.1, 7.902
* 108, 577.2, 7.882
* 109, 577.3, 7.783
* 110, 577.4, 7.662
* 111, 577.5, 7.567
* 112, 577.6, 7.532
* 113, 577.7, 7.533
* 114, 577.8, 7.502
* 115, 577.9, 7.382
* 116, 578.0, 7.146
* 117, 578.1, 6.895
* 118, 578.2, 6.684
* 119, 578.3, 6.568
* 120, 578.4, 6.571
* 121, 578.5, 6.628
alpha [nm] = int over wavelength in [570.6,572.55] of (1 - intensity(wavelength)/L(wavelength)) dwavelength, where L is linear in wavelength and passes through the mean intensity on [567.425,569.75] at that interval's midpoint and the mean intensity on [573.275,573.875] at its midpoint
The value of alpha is 0.05 nm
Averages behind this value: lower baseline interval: 7.15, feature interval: 7.12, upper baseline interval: 7.43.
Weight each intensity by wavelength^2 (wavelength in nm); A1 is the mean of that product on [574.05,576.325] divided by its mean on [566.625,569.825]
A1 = 1.04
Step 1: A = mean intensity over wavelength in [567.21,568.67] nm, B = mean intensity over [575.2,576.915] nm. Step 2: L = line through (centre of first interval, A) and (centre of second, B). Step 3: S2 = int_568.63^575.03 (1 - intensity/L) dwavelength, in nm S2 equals 0.12 nm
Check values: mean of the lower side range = 7.24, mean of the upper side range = 7.26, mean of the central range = 7.11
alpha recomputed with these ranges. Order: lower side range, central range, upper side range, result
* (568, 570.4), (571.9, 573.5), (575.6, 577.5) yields 0.04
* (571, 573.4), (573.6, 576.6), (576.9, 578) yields 0.04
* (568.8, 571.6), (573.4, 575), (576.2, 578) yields -0.02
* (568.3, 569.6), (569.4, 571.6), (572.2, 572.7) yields 0.03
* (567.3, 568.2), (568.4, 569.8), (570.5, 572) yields 0.03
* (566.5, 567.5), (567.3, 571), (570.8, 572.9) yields 0.03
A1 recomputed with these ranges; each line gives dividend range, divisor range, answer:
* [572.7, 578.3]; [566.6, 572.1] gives 1.05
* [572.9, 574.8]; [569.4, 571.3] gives 1.06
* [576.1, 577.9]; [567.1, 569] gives 1.09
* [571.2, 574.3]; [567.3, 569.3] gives 1.03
